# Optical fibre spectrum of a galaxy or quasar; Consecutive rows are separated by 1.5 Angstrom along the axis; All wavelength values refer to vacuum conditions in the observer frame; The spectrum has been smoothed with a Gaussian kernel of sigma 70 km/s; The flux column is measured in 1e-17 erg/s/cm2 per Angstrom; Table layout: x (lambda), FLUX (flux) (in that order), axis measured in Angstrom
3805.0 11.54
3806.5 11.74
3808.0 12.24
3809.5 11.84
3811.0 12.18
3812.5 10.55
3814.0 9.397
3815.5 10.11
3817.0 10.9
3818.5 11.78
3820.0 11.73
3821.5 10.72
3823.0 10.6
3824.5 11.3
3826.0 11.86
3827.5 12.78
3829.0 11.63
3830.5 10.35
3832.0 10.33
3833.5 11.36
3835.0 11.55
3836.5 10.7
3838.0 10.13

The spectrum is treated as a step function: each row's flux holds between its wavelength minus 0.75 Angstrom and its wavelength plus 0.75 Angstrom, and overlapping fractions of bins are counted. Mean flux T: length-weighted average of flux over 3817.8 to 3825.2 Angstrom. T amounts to 11.2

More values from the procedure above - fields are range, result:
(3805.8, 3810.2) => 11.9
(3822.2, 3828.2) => 11.6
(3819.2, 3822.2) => 11.2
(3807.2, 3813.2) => 11.7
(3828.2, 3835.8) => 11.1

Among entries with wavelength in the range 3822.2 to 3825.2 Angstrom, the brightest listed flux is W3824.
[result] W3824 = 11.3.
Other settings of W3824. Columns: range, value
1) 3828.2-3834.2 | 11.63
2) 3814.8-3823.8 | 11.78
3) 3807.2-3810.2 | 12.24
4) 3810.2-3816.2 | 12.18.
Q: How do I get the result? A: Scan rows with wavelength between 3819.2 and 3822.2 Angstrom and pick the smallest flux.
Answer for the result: 10.72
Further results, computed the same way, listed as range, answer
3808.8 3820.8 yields 9.397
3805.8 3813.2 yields 10.55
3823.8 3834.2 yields 10.33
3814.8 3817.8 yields 10.11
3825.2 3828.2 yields 11.86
